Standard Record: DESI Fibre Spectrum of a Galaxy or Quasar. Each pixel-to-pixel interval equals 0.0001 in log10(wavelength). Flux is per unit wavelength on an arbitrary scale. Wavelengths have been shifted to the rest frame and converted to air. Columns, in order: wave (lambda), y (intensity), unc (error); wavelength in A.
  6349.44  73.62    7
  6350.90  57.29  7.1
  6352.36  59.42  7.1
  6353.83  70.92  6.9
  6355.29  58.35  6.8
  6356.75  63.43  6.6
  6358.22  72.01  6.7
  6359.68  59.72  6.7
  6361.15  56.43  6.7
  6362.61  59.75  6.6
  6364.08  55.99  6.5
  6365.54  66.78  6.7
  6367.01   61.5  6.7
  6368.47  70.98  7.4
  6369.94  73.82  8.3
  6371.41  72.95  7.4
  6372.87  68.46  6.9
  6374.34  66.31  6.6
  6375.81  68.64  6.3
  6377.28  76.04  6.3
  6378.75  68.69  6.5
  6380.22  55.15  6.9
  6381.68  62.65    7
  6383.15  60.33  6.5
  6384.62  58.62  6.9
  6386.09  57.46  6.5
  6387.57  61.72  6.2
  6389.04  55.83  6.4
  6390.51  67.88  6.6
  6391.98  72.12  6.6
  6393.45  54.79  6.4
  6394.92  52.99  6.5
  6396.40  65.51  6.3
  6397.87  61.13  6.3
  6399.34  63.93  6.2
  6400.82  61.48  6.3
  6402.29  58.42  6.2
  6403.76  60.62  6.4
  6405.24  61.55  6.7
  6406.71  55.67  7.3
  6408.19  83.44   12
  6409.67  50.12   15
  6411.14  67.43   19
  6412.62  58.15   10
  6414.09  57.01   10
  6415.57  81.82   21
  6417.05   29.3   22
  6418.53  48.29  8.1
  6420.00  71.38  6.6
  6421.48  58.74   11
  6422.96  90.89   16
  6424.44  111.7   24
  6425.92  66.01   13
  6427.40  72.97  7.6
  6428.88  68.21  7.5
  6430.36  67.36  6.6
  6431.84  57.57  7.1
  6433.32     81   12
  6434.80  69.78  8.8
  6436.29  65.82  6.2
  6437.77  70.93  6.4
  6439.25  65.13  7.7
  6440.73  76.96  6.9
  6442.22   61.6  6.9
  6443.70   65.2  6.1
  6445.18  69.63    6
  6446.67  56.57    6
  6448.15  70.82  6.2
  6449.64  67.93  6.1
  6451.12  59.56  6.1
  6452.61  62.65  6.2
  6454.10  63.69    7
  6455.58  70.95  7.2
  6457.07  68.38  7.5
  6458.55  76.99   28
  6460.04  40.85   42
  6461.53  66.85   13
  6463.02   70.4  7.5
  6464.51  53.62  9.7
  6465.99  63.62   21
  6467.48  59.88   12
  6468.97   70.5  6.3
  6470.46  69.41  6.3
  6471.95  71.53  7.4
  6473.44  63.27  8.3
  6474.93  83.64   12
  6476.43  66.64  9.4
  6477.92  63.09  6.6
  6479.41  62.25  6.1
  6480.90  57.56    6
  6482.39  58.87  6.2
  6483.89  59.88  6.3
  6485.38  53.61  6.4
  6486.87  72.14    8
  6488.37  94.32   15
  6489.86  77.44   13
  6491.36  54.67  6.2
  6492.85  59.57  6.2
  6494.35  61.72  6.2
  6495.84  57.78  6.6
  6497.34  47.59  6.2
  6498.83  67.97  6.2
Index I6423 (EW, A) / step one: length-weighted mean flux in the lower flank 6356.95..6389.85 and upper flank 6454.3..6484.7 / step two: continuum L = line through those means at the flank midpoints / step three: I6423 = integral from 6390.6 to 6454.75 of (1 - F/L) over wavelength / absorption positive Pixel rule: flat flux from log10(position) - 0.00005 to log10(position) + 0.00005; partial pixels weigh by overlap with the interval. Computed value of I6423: -1.03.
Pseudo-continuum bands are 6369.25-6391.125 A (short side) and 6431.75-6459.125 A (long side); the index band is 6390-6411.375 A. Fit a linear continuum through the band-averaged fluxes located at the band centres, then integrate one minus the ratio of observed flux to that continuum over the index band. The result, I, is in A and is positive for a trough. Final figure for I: 1.1 A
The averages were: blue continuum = 64.9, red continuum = 67.6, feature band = 62.3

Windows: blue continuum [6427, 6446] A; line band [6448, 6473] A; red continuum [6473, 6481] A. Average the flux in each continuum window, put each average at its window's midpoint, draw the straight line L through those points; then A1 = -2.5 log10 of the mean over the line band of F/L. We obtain 0.04 mag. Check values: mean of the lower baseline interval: 68.5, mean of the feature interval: 65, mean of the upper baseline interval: 66.8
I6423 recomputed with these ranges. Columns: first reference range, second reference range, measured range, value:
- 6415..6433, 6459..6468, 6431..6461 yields -1.1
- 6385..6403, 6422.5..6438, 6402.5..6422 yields 2.2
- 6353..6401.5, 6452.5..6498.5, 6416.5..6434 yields -1.3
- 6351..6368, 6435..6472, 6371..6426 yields -0.6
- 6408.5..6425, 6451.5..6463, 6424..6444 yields -1.7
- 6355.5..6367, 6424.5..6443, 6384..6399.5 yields 1.0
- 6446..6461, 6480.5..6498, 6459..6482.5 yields -0.2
